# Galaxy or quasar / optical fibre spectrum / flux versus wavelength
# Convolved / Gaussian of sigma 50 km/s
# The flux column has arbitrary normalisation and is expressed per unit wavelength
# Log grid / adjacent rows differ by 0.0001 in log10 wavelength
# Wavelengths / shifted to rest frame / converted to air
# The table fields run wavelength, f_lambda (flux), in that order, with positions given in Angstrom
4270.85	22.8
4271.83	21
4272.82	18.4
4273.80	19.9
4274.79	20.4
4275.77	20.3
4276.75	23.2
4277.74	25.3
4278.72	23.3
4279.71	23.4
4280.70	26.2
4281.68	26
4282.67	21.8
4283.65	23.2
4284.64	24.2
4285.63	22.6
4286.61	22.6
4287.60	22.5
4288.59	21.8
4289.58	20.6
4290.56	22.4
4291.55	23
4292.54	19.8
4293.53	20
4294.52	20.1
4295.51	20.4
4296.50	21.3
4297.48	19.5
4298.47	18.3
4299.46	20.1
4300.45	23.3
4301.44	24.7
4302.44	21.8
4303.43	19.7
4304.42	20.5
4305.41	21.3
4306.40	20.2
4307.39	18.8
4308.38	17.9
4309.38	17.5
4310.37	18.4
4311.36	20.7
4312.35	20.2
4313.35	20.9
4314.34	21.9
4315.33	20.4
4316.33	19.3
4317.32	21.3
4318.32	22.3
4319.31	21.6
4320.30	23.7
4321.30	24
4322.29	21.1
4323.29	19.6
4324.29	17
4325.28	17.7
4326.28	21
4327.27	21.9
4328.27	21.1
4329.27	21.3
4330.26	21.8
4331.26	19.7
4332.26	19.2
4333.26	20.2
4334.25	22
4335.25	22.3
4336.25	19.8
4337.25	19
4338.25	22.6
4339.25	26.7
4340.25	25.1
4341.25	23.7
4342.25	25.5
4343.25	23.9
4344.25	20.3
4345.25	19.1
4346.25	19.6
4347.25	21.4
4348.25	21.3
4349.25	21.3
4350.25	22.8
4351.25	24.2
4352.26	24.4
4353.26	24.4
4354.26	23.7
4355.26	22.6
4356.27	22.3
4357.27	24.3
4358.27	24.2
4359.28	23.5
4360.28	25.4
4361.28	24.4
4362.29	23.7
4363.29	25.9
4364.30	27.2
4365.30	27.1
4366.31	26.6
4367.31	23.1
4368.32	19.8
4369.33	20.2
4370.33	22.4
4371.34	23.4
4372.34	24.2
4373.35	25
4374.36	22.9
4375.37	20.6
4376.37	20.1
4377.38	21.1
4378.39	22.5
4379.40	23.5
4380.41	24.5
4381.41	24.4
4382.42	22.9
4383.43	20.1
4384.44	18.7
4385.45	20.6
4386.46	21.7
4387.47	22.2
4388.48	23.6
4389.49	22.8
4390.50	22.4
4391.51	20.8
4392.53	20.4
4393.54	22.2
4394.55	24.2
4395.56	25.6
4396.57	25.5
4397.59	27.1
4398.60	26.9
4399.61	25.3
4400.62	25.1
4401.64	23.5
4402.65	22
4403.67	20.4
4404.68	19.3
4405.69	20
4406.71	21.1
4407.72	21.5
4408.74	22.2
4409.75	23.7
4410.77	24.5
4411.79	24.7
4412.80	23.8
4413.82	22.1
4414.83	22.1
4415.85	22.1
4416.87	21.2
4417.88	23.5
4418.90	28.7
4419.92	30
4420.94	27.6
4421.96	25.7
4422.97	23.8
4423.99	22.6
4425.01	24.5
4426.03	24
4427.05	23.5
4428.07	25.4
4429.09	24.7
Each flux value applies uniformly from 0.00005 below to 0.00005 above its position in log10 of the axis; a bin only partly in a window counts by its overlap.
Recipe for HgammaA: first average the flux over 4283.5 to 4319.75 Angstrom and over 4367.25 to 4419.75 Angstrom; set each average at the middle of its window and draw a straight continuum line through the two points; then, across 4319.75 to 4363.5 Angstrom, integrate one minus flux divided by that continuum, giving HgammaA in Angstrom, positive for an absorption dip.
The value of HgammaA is -1.0 Angstrom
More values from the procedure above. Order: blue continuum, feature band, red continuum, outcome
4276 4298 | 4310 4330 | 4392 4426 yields 1.7 Angstrom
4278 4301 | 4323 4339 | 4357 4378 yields 1.7 Angstrom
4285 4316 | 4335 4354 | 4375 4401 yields -0.6 Angstrom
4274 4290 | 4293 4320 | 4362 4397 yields 2.9 Angstrom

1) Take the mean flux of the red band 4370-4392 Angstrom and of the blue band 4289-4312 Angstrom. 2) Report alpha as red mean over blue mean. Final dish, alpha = 1.09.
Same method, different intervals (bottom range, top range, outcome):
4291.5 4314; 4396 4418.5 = 1.14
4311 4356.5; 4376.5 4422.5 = 1.07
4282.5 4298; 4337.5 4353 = 1.05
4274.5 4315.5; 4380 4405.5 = 1.07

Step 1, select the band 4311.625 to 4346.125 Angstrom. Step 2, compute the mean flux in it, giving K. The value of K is 21.4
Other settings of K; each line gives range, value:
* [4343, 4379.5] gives 23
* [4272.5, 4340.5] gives 21.3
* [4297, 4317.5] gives 20.3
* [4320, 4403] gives 22.7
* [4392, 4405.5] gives 23.6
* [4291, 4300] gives 20.3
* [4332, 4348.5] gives 21.9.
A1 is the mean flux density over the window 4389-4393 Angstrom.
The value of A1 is 21.6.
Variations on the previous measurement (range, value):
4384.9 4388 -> 21.5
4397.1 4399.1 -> 27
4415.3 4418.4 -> 22.3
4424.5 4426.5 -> 24.2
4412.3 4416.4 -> 22.5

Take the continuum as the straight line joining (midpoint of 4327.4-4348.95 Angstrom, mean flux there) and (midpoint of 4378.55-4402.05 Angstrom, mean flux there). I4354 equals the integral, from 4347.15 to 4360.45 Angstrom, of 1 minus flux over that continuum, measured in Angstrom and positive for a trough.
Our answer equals -0.7 Angstrom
